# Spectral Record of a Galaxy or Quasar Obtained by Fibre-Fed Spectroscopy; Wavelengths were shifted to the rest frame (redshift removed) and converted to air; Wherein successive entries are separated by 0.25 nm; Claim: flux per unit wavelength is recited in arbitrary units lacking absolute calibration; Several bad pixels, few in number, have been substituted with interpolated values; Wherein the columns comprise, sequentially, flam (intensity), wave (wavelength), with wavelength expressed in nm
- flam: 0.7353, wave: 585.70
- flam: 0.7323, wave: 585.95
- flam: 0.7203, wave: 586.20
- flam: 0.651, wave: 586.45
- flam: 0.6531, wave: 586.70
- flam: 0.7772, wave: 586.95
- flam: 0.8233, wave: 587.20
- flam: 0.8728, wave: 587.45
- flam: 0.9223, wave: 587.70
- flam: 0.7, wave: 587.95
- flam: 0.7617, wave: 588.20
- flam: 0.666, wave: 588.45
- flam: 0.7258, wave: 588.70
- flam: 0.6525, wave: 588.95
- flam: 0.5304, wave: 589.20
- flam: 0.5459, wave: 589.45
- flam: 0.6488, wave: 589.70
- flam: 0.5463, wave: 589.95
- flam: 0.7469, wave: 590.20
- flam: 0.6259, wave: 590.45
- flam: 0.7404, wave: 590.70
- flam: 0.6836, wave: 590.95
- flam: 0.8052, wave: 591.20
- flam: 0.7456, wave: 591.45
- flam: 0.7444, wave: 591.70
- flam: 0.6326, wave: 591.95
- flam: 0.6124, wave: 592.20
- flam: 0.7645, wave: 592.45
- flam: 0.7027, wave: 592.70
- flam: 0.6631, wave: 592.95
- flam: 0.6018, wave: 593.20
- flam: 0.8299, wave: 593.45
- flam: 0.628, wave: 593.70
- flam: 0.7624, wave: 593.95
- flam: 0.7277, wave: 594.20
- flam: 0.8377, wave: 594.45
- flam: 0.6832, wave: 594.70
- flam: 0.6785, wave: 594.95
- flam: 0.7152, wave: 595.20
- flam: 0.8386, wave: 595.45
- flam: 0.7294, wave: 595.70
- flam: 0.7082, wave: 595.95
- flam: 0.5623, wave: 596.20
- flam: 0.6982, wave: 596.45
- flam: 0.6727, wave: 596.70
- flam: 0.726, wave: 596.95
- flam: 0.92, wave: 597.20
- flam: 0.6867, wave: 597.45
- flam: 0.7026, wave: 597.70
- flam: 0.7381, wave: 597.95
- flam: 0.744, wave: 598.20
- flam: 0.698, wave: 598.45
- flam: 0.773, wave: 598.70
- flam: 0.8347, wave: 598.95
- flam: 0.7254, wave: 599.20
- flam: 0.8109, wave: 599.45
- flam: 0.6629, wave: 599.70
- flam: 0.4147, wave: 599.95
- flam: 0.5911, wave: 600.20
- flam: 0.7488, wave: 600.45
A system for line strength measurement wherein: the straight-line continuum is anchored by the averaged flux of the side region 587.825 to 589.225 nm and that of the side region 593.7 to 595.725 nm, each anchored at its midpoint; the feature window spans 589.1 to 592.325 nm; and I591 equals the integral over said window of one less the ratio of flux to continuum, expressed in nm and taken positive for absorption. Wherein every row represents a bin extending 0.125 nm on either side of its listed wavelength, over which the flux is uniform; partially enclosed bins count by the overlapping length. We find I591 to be 0.18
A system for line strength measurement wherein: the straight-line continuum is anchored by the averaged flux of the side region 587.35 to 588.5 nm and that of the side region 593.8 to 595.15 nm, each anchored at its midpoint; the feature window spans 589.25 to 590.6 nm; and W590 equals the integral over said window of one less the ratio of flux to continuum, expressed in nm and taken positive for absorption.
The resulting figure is 0.27 nm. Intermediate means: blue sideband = 0.79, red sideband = 0.735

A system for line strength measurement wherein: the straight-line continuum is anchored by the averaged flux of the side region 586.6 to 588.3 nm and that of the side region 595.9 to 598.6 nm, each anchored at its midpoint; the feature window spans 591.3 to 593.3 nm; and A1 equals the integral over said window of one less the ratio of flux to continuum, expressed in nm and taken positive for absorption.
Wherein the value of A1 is 0.18 nm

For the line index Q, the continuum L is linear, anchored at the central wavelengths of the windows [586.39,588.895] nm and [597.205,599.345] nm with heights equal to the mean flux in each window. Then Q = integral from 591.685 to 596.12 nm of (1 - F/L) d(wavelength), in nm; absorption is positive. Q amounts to 0.23 nm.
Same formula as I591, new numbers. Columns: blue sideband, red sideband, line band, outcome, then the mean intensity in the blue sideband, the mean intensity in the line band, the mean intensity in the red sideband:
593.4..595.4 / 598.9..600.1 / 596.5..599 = -0.174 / 0.733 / 0.745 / 0.679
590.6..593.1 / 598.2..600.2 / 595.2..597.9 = -0.087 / 0.708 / 0.724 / 0.698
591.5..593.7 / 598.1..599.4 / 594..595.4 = -0.042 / 0.692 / 0.736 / 0.758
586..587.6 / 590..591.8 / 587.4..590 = 0.178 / 0.752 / 0.687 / 0.72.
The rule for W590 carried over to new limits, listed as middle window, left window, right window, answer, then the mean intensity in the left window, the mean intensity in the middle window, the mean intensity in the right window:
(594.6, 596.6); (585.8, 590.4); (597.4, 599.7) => 0.083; 0.703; 0.702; 0.743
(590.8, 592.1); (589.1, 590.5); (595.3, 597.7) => -0.172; 0.608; 0.721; 0.726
